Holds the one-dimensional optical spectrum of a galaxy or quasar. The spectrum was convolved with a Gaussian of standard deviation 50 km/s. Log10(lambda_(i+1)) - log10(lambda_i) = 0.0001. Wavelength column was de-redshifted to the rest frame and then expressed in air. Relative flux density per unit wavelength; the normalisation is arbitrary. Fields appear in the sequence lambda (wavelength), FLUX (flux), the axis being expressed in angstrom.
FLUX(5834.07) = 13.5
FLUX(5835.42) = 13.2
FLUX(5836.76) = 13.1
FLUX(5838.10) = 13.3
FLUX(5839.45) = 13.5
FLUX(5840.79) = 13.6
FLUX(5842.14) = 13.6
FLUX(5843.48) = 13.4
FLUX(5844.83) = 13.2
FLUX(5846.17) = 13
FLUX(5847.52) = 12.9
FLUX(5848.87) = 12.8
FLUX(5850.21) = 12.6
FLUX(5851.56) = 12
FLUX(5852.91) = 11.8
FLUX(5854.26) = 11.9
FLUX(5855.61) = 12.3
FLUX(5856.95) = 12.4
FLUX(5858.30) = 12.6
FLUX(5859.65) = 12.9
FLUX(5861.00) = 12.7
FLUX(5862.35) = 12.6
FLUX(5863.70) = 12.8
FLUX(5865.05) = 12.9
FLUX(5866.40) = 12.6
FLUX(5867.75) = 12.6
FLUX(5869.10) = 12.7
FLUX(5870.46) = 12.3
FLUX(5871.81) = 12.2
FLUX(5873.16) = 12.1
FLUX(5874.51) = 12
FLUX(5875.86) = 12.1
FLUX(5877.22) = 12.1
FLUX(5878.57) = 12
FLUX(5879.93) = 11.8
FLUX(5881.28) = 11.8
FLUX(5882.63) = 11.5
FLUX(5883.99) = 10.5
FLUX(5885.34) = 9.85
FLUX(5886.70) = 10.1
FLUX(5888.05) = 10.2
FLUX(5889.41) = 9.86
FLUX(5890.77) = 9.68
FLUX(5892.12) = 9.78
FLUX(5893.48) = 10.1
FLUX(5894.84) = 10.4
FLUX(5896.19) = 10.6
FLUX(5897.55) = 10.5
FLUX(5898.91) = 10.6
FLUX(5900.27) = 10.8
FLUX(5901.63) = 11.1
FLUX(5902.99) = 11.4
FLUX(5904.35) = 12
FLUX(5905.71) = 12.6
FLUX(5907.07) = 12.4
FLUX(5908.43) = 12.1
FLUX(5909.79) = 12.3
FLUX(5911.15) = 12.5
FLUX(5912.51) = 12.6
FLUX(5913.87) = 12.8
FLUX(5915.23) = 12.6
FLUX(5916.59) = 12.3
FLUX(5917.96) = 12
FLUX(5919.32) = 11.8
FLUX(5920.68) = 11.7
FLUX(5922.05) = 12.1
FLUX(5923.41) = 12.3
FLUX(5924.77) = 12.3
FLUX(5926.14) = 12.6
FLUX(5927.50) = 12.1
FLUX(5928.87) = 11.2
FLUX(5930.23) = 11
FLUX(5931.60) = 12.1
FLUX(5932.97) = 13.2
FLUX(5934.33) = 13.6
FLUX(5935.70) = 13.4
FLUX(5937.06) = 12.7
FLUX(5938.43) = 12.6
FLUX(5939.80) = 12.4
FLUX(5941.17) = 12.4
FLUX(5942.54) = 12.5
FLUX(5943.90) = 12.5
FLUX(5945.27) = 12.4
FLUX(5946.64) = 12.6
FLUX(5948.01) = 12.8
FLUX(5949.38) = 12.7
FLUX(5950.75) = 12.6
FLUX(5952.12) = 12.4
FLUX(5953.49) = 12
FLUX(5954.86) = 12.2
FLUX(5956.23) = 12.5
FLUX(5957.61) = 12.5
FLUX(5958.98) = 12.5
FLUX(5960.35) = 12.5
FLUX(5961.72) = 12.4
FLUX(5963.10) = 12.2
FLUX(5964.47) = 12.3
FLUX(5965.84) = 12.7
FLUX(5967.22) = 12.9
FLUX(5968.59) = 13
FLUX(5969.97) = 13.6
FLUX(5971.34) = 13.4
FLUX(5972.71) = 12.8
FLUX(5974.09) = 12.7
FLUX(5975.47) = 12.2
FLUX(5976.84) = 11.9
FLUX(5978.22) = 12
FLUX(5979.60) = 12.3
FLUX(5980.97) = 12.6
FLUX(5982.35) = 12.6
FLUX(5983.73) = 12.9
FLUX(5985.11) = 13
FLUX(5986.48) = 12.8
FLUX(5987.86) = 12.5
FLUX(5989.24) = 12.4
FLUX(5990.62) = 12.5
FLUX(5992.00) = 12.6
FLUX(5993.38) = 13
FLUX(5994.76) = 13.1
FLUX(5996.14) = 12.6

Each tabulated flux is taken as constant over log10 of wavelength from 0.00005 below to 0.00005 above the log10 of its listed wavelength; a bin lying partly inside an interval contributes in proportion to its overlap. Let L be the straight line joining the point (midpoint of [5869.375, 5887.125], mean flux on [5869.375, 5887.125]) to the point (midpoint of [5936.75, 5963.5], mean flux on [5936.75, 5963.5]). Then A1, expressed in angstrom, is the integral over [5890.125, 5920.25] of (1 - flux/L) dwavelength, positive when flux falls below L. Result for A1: 1.09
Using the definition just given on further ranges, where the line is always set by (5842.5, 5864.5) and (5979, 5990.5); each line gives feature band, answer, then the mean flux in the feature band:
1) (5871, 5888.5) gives 1.68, 11.4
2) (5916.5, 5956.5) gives 0.86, 12.4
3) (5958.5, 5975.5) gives -0.12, 12.7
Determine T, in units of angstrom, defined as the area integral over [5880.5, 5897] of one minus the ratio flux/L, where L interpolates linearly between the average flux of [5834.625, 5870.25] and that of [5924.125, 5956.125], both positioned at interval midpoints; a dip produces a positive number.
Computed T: 2.98 angstrom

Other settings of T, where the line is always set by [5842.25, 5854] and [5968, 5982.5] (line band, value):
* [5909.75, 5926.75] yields 0.51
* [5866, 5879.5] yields 0.48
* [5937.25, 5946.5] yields 0.13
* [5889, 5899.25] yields 2.03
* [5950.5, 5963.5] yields 0.29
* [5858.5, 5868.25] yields -0.01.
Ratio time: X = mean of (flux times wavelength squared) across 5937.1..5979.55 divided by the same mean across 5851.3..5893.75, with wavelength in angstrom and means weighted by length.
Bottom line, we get 1.1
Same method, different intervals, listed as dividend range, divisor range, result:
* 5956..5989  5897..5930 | 1.08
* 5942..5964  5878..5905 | 1.19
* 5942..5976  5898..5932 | 1.07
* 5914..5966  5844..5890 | 1.05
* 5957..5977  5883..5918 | 1.16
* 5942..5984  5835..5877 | 1.03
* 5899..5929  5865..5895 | 1.08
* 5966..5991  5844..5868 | 1.05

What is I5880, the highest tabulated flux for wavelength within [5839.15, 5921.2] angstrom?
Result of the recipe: 13.6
